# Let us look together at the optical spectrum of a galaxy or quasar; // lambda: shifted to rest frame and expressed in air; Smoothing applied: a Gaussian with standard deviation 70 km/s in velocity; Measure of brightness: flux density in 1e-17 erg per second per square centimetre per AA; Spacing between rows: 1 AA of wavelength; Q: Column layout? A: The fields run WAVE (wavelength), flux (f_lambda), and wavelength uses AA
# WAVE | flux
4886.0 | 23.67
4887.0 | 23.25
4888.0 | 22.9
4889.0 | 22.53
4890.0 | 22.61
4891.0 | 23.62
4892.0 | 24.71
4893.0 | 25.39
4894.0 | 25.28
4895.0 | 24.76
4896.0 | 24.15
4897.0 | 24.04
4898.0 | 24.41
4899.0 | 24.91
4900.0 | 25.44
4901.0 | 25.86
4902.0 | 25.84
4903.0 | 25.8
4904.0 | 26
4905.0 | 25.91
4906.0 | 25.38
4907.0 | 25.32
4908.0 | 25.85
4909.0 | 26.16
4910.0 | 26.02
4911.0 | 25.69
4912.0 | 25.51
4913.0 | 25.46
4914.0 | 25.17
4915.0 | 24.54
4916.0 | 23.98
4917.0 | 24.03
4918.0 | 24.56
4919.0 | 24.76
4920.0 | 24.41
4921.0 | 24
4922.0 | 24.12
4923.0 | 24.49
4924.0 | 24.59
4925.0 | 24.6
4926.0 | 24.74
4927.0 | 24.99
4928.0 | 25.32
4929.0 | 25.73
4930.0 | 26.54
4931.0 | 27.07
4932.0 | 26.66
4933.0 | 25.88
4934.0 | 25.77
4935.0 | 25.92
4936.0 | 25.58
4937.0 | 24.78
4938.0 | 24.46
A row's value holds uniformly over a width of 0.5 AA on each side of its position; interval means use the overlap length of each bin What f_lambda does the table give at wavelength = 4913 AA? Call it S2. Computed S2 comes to 25.46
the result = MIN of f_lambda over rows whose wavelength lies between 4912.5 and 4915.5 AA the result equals 24.54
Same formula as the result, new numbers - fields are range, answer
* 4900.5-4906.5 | 25.38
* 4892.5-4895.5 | 24.76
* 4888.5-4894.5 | 22.53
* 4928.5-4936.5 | 25.58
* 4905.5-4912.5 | 25.32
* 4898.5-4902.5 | 24.91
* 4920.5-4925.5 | 24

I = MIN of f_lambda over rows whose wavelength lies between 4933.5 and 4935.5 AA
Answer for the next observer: 25.77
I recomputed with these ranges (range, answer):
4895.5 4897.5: 24.04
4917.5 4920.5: 24.41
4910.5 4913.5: 25.46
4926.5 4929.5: 24.99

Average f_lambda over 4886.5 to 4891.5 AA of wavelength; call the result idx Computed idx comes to 23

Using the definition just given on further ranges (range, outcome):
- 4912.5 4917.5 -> 24.6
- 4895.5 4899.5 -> 24.4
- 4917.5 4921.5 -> 24.4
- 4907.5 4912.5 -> 25.8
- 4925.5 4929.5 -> 25.2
